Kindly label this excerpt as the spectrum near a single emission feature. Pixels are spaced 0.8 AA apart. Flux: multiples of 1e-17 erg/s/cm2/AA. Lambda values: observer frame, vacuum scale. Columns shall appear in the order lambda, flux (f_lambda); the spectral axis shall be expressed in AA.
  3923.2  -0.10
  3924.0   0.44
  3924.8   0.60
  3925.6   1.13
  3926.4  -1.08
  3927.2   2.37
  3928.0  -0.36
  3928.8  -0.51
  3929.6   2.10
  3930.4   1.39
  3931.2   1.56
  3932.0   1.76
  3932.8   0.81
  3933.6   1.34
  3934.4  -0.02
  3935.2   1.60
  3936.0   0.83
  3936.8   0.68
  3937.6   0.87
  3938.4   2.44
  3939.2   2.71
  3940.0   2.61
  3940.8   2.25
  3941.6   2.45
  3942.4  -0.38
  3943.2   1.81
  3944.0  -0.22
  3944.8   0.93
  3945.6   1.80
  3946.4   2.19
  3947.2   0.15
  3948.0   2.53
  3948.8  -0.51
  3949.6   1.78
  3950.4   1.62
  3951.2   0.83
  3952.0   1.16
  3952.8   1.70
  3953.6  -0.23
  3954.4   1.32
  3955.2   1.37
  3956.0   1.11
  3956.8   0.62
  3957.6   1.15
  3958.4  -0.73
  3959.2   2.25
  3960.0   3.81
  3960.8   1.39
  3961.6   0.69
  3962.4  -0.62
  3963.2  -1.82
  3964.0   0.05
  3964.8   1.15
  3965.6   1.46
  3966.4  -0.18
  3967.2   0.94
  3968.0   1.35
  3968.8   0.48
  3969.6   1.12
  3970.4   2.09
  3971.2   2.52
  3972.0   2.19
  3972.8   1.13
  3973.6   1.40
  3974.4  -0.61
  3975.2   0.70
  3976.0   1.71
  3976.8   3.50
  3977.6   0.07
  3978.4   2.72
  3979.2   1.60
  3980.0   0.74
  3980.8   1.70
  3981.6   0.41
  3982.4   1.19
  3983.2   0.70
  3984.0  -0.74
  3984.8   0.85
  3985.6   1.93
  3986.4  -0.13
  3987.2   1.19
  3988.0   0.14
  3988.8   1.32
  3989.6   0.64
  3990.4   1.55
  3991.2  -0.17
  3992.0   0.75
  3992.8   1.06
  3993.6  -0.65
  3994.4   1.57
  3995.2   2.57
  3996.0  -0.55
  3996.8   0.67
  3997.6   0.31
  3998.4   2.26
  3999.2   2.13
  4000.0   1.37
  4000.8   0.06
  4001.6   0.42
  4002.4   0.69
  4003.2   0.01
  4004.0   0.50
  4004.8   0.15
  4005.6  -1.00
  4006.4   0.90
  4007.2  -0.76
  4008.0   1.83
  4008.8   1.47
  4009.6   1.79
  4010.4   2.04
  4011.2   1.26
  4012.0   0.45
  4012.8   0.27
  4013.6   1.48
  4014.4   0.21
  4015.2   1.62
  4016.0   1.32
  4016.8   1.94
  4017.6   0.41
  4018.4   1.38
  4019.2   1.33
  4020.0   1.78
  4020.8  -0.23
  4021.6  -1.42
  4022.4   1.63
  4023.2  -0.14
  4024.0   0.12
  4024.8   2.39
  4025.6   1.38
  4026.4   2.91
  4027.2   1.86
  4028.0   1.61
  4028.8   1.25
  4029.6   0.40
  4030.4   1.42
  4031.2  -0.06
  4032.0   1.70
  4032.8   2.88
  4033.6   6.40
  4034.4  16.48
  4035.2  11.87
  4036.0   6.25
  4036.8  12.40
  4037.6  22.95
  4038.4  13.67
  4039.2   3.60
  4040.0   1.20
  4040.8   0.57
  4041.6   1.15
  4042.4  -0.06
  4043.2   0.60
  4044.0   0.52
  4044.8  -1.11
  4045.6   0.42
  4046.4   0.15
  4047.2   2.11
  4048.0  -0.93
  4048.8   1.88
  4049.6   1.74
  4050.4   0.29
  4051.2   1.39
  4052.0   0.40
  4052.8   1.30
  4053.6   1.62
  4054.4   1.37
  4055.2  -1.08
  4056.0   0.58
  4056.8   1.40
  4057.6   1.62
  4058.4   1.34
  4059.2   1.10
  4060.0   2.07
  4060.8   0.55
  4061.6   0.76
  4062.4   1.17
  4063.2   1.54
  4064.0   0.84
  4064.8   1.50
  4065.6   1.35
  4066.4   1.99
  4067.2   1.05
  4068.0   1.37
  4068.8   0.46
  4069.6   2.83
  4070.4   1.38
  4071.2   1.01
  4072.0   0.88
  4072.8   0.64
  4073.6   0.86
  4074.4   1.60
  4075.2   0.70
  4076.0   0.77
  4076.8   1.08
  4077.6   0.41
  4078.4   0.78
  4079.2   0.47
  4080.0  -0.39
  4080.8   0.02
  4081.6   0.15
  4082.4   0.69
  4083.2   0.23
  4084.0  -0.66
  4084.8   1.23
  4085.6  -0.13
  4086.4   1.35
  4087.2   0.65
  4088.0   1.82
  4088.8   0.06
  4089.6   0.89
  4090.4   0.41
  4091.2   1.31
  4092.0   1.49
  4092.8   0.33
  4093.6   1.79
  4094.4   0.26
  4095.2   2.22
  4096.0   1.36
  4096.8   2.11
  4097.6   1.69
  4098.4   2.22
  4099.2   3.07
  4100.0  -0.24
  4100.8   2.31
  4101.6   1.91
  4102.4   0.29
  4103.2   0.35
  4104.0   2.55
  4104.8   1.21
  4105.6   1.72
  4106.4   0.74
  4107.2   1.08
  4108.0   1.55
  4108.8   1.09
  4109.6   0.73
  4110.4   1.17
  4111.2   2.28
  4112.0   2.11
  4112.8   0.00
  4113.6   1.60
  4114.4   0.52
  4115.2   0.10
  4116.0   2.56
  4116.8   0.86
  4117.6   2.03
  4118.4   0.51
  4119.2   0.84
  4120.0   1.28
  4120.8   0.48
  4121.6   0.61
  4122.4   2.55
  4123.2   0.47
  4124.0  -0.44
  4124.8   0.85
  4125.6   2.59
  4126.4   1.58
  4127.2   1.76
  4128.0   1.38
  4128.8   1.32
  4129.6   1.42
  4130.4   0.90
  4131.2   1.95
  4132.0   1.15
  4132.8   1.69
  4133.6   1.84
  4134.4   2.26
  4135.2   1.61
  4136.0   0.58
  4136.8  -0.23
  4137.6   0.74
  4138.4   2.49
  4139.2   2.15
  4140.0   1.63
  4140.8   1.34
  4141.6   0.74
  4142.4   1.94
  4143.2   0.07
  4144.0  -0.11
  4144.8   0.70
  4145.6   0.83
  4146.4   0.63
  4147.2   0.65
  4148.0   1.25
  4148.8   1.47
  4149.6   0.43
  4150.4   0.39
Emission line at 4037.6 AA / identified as [O II] 3727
